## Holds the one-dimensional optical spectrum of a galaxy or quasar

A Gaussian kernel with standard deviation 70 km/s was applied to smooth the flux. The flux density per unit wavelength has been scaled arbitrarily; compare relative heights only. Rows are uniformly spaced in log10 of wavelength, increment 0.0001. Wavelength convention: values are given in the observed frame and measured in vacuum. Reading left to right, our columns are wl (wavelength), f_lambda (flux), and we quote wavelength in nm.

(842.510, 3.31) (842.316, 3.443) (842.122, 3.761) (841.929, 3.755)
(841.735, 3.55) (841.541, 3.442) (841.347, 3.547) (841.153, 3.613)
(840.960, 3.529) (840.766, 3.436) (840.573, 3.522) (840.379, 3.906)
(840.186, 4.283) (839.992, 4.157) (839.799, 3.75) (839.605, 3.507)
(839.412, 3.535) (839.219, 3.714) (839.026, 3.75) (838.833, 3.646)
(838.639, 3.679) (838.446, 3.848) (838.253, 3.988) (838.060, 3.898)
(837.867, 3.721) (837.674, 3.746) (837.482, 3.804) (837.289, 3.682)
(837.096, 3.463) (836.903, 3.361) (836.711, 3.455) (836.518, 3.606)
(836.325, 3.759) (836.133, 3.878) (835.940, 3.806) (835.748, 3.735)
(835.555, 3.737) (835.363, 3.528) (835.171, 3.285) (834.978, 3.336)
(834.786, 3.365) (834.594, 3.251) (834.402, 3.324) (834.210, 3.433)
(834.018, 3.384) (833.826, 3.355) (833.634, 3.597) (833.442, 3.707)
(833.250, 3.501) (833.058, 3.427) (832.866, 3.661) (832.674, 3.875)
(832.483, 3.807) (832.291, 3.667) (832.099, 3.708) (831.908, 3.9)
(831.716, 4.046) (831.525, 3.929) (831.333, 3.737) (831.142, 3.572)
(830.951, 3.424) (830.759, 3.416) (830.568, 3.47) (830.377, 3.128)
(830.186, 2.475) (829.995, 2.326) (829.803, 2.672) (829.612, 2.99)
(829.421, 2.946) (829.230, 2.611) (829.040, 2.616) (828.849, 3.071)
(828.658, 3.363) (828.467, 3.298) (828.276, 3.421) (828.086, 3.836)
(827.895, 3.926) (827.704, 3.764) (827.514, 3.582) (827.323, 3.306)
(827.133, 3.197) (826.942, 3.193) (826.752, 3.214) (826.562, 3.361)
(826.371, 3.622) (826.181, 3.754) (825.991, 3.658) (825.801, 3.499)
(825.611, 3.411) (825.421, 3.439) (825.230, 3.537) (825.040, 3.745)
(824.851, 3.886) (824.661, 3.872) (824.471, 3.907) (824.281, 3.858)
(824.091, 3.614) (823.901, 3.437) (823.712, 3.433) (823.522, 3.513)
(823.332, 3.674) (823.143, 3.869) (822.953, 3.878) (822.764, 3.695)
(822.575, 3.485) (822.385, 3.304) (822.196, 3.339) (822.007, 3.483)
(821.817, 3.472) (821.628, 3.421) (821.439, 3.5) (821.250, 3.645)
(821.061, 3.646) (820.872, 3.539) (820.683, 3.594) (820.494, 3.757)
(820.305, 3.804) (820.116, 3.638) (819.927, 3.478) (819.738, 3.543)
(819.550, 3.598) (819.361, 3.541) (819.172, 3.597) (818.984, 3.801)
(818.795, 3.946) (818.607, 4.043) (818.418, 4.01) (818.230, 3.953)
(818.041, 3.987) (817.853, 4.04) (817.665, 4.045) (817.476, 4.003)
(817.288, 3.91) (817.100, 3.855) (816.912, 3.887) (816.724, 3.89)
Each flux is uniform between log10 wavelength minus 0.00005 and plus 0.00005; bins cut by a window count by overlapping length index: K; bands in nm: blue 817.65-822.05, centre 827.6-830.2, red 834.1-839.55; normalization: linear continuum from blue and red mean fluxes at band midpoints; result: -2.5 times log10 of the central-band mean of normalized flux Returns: 0.18 mag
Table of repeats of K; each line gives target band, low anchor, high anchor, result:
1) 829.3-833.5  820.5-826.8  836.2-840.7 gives 0.08 mag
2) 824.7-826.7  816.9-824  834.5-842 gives 0.03 mag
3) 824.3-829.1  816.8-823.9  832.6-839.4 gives 0.05 mag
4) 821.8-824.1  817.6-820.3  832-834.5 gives 0.05 mag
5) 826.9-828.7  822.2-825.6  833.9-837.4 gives 0.03 mag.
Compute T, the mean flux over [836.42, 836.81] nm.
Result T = 3.53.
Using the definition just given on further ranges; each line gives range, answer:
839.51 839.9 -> 3.63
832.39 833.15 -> 3.69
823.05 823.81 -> 3.62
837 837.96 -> 3.68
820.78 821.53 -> 3.58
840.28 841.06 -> 3.6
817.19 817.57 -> 3.96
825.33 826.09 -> 3.51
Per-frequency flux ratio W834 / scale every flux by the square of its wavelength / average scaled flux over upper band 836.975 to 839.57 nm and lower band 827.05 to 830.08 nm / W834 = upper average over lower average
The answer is 1.20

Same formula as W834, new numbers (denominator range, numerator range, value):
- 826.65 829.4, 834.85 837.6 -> 1.11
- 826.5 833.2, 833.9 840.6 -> 1.10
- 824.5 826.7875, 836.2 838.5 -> 1.06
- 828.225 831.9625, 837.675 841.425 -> 1.19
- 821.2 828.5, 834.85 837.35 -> 1.03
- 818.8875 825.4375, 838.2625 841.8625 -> 1.07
